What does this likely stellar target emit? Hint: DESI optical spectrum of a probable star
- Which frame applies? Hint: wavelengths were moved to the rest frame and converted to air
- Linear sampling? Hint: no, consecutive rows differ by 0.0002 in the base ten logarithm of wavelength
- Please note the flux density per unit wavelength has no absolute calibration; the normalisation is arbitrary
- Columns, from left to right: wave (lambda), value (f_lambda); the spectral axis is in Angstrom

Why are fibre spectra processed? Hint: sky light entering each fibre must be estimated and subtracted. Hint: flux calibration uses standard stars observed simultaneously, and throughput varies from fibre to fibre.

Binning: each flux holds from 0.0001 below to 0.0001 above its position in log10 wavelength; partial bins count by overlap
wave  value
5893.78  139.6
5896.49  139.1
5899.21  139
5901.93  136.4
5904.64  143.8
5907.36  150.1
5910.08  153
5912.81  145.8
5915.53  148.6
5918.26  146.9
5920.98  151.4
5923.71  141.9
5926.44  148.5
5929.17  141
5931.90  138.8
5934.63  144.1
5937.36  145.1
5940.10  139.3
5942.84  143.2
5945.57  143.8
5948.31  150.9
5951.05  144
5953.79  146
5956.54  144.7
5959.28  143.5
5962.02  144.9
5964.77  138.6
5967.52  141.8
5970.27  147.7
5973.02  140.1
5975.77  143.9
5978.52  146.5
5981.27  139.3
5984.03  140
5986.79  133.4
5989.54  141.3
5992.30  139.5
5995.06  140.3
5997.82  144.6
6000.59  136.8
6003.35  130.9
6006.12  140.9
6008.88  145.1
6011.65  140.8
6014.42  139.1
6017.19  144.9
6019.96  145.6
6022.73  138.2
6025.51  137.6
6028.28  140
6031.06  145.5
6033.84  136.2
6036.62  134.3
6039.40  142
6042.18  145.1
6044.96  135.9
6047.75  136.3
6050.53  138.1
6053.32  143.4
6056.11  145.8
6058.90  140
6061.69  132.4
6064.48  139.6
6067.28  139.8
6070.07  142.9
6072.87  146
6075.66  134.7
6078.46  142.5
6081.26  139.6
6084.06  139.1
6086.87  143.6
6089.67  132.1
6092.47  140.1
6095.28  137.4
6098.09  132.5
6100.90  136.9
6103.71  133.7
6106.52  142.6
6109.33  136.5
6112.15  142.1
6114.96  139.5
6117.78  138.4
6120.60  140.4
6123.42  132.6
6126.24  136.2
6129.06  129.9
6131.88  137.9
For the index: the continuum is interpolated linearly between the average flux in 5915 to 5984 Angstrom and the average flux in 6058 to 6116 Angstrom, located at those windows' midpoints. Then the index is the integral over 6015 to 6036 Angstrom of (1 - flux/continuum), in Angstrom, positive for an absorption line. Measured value 0.0 Angstrom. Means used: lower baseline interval 144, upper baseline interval 139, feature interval 141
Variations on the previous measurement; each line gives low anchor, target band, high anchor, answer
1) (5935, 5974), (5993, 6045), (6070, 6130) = 0.4 Angstrom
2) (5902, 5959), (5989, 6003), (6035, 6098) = 0.3 Angstrom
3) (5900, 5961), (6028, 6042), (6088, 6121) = 0.1 Angstrom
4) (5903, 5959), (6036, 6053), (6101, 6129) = 0.2 Angstrom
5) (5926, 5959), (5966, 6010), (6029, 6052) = 0.3 Angstrom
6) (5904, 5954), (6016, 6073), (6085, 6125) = 0.0 Angstrom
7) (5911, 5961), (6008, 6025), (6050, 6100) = 0.0 Angstrom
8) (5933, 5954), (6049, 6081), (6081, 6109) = -0.3 Angstrom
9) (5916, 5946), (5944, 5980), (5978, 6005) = -0.7 Angstrom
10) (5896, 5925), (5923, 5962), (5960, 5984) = 0.0 Angstrom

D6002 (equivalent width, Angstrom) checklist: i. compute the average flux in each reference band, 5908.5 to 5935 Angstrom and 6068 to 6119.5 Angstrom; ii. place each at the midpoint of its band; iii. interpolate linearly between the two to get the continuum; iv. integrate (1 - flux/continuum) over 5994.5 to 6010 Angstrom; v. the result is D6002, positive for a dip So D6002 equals 0.3 Angstrom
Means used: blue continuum 146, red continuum 139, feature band 140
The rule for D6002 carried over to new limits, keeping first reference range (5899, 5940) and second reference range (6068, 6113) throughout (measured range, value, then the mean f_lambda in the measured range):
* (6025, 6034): 0.0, 141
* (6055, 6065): 0.0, 139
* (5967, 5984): 0.0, 143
